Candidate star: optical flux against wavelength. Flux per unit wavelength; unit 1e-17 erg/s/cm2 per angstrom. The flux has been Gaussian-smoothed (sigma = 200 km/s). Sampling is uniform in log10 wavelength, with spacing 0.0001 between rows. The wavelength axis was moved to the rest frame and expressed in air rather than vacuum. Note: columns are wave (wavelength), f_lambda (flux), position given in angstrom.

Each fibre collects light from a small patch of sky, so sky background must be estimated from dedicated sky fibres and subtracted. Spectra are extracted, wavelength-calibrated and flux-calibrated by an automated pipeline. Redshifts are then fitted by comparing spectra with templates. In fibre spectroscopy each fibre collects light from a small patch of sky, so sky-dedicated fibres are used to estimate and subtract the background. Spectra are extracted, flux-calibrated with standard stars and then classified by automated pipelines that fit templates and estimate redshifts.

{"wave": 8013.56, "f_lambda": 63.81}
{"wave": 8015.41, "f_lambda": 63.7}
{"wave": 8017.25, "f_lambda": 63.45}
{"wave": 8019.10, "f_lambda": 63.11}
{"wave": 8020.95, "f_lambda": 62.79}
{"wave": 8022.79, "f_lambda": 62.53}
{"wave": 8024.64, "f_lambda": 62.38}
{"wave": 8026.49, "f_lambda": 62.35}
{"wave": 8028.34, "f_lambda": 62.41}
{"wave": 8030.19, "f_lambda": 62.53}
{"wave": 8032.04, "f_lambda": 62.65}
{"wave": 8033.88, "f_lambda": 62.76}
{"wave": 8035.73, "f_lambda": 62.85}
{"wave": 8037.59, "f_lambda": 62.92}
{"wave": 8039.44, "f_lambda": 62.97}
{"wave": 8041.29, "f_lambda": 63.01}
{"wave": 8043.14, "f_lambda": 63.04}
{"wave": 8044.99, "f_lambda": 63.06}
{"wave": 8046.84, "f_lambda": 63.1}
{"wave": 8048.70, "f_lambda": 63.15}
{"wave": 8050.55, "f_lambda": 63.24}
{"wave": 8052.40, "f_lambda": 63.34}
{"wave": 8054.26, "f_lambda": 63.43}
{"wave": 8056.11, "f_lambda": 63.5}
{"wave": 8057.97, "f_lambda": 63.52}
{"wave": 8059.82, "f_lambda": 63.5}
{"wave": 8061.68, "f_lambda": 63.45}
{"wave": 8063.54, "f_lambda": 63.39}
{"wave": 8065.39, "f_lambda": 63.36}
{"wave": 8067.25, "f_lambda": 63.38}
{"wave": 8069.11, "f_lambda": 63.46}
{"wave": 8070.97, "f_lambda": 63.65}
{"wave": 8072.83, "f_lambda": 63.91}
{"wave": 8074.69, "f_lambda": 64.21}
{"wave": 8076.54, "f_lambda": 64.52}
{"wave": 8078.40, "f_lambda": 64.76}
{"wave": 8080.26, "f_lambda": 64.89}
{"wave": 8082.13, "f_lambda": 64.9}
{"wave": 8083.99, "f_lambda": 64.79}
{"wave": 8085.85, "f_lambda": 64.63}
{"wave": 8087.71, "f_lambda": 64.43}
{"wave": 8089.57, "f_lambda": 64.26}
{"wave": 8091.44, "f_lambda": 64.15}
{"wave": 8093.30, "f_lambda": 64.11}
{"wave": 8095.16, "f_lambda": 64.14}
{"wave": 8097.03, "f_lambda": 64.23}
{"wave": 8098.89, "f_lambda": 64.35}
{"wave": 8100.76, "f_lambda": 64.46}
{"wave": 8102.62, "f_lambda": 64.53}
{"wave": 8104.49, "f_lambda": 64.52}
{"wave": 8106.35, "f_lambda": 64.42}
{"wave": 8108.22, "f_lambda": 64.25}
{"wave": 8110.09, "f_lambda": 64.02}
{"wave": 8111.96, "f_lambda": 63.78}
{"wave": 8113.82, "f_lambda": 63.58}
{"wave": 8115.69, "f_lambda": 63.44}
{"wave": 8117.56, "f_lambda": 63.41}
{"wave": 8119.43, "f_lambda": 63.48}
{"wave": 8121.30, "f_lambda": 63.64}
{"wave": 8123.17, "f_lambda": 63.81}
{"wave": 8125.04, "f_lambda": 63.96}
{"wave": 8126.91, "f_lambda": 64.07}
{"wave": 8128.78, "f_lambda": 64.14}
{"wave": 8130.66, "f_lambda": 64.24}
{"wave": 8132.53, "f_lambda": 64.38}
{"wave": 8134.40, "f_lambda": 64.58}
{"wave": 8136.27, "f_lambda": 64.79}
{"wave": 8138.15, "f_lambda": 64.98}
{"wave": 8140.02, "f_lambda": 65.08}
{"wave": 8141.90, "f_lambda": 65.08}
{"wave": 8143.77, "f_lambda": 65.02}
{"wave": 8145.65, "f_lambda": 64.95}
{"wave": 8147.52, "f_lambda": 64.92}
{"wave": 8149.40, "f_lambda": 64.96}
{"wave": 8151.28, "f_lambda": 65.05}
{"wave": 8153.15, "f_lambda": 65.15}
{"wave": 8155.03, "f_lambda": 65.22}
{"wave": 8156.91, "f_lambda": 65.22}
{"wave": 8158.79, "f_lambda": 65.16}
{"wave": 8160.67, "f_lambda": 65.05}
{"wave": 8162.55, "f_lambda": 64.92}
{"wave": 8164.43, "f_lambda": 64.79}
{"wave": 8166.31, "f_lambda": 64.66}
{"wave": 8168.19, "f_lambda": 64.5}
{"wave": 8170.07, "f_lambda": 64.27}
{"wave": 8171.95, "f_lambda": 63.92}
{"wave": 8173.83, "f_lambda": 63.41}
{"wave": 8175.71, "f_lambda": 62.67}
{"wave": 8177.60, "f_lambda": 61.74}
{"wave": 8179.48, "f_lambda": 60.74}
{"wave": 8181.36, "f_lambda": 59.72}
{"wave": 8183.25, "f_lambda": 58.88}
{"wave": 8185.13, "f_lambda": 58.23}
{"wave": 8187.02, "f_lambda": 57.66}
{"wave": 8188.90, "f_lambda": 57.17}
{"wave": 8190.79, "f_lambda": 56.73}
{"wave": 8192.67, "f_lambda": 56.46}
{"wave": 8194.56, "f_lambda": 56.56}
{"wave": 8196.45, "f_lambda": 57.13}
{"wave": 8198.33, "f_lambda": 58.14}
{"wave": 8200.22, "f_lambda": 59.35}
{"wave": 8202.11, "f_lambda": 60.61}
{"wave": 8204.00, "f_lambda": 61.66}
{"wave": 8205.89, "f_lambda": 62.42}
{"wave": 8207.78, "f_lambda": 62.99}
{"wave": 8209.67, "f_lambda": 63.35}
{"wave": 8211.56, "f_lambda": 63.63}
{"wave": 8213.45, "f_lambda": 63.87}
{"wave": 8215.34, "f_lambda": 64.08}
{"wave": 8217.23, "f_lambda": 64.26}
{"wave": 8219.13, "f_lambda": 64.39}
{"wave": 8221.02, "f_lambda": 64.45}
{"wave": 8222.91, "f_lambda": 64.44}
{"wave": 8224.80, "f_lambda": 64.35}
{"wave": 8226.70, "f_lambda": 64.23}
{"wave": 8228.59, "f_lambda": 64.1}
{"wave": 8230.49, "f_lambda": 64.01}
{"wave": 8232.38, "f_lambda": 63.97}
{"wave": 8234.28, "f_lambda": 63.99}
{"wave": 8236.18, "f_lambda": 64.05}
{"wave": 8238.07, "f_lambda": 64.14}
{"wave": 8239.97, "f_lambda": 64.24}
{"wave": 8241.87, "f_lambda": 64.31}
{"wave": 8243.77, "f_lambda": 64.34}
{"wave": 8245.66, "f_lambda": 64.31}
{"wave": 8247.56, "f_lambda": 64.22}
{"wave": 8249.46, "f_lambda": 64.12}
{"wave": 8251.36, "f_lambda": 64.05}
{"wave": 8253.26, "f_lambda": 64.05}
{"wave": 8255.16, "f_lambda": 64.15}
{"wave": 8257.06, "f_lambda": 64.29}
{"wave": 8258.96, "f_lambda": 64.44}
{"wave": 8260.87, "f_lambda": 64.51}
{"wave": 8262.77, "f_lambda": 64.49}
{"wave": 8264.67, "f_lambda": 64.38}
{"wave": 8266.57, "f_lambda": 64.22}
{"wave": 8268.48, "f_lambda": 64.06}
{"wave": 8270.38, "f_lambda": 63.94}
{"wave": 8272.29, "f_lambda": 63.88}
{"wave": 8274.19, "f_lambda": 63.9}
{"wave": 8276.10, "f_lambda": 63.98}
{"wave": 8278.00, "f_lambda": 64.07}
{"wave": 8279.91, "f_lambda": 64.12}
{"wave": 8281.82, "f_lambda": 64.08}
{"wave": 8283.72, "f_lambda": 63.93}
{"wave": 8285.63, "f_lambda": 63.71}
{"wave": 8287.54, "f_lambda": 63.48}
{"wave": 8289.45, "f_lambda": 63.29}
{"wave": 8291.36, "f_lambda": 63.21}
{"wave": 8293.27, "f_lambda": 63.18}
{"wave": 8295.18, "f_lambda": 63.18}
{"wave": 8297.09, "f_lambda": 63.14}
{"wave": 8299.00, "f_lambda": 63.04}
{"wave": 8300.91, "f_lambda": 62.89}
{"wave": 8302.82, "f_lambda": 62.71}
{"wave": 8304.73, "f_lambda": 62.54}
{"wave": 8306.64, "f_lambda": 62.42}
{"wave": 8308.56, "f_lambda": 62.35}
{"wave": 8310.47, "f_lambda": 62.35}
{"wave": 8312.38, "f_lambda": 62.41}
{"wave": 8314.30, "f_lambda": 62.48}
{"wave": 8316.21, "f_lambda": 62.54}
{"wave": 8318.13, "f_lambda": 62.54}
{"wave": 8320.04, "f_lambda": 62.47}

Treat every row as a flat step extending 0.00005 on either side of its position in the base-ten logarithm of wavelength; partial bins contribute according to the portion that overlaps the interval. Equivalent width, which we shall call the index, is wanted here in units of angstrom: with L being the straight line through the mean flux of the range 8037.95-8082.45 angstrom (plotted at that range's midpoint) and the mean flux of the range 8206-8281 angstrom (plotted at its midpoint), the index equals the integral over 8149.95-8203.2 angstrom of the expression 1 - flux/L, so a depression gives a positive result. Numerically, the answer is 1.96 angstrom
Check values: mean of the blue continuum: 63.6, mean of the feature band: 61.6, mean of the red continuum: 64.1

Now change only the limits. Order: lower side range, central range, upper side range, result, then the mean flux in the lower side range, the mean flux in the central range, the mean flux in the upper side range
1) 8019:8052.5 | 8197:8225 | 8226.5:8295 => 0.5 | 62.8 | 62.7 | 64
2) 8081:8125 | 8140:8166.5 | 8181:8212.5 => -1.5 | 64.1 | 65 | 59.4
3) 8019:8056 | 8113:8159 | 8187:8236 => -1.6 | 62.9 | 64.5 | 61.8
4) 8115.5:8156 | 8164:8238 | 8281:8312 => 2.3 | 64.5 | 62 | 63.1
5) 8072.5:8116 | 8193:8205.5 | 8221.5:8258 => 1.0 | 64.3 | 58.9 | 64.2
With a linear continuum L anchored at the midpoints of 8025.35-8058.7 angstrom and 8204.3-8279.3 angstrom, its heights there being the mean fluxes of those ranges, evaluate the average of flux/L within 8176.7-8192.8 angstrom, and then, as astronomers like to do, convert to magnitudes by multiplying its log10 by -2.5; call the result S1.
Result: 0.09 mag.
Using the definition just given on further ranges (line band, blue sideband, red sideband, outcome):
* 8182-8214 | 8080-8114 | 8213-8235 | 0.080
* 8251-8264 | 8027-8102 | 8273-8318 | -0.018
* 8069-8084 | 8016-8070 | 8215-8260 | -0.019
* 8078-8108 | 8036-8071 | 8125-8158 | -0.009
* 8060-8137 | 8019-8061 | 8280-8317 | -0.019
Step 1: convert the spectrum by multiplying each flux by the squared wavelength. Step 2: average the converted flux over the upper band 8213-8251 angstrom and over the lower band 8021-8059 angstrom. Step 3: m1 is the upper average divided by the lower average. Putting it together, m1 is 1.1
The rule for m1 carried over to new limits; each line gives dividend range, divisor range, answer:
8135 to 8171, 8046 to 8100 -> 1.04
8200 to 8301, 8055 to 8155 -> 1.03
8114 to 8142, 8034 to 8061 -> 1.04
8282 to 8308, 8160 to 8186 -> 1.04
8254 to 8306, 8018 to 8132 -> 1.05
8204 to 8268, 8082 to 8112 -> 1.03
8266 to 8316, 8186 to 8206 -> 1.11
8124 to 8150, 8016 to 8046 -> 1.06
